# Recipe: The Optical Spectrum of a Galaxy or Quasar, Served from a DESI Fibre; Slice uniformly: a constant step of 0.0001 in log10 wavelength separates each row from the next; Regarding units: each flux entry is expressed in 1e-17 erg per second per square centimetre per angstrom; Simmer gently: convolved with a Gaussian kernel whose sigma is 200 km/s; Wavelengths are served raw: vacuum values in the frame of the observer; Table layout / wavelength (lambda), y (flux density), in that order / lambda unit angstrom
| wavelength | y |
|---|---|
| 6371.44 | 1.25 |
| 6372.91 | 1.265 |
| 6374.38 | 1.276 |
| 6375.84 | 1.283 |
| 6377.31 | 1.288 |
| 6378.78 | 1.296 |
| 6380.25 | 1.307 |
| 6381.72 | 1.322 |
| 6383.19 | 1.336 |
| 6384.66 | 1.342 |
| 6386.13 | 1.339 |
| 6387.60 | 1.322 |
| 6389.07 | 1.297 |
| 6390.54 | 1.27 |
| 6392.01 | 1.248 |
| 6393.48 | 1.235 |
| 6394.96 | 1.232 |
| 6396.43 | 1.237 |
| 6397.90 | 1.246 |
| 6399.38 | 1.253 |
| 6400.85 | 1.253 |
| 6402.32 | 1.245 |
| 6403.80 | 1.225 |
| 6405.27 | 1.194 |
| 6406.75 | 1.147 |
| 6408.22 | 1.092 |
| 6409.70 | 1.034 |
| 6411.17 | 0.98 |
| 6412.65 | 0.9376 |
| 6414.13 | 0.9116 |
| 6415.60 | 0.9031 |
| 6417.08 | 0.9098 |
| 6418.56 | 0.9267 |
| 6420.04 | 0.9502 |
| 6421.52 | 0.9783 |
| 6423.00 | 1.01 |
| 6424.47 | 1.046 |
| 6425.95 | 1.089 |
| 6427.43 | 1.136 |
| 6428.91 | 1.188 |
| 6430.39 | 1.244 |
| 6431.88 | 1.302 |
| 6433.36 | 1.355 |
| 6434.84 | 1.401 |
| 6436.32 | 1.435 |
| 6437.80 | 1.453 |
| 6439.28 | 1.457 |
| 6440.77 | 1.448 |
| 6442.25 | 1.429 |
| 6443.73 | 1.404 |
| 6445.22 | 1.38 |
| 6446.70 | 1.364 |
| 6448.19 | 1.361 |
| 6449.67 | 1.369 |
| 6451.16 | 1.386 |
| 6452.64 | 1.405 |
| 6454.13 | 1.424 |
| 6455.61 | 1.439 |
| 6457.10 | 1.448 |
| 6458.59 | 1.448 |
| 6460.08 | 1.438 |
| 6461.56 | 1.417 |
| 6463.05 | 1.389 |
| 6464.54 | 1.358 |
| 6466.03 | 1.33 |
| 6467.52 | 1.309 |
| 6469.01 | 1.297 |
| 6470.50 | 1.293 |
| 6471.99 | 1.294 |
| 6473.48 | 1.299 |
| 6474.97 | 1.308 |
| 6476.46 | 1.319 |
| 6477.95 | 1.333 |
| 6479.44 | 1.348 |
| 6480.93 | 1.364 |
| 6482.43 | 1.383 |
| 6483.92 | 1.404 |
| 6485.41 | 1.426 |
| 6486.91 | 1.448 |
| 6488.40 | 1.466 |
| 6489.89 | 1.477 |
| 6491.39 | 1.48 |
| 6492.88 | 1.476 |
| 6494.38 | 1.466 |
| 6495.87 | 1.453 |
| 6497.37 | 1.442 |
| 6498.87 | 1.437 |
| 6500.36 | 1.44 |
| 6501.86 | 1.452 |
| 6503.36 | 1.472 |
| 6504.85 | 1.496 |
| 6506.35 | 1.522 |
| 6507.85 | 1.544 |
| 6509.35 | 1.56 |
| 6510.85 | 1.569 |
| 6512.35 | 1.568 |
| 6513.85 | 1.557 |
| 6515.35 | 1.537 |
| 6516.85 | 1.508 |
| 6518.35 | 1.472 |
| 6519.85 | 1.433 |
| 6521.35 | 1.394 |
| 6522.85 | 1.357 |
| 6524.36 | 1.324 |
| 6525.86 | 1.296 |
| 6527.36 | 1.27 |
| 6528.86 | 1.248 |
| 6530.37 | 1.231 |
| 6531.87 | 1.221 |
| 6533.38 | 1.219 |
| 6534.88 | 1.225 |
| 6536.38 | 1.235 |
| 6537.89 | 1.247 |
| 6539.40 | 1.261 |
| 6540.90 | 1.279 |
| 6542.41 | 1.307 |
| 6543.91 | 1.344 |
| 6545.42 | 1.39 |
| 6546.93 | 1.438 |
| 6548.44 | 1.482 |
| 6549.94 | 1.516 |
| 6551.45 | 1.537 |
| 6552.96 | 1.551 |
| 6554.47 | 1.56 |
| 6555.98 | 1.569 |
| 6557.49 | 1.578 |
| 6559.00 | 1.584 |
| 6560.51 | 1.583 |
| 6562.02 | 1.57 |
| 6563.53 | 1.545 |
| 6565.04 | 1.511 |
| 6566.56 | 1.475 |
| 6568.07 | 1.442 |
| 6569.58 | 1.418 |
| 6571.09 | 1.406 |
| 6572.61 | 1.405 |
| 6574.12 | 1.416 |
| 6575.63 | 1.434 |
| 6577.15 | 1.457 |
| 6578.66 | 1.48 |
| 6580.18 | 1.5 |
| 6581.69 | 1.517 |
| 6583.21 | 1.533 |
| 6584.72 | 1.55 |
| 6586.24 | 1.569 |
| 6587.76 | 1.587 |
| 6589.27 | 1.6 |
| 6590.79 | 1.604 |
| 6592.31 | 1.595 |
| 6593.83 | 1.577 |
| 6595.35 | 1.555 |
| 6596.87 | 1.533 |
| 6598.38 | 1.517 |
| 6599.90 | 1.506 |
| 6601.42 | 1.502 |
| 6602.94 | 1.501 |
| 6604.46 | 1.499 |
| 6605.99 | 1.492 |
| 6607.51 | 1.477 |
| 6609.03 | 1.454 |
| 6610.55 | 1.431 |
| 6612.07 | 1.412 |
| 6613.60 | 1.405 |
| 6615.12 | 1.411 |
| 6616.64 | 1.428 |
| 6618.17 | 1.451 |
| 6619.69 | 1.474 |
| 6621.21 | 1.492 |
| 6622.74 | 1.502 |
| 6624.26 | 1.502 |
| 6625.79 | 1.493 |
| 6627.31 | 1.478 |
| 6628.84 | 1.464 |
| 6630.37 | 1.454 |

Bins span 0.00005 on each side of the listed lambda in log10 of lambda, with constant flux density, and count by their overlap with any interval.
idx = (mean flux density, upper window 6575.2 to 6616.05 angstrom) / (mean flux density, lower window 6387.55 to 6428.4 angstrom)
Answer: 1.35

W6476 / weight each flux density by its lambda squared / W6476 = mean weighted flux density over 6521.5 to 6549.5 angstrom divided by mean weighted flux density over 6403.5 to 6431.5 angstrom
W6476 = 1.29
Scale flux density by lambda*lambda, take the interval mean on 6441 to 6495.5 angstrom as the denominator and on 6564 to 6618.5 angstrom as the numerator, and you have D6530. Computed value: 1.11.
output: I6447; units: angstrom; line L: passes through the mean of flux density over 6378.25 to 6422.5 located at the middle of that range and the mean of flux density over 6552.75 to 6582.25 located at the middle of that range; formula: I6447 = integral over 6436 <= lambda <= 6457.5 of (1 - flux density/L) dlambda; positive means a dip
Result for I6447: -2.7 angstrom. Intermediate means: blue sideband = 1.16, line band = 1.41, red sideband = 1.5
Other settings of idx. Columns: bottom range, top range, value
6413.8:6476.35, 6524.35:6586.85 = 1.11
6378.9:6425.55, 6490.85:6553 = 1.22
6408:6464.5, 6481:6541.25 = 1.13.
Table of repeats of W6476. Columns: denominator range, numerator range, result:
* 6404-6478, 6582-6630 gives 1.26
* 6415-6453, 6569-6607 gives 1.27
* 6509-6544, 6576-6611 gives 1.14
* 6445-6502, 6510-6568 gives 1.04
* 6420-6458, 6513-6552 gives 1.07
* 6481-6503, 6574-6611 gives 1.08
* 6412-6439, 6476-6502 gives 1.29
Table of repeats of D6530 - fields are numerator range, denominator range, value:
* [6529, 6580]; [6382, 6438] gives 1.26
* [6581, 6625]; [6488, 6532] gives 1.07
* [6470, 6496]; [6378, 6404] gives 1.12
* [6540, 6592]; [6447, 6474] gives 1.12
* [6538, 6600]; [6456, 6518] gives 1.07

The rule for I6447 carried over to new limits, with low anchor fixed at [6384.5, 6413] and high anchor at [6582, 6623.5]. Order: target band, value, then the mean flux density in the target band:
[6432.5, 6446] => -1.6 angstrom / 1.42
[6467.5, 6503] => -1.6 angstrom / 1.39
